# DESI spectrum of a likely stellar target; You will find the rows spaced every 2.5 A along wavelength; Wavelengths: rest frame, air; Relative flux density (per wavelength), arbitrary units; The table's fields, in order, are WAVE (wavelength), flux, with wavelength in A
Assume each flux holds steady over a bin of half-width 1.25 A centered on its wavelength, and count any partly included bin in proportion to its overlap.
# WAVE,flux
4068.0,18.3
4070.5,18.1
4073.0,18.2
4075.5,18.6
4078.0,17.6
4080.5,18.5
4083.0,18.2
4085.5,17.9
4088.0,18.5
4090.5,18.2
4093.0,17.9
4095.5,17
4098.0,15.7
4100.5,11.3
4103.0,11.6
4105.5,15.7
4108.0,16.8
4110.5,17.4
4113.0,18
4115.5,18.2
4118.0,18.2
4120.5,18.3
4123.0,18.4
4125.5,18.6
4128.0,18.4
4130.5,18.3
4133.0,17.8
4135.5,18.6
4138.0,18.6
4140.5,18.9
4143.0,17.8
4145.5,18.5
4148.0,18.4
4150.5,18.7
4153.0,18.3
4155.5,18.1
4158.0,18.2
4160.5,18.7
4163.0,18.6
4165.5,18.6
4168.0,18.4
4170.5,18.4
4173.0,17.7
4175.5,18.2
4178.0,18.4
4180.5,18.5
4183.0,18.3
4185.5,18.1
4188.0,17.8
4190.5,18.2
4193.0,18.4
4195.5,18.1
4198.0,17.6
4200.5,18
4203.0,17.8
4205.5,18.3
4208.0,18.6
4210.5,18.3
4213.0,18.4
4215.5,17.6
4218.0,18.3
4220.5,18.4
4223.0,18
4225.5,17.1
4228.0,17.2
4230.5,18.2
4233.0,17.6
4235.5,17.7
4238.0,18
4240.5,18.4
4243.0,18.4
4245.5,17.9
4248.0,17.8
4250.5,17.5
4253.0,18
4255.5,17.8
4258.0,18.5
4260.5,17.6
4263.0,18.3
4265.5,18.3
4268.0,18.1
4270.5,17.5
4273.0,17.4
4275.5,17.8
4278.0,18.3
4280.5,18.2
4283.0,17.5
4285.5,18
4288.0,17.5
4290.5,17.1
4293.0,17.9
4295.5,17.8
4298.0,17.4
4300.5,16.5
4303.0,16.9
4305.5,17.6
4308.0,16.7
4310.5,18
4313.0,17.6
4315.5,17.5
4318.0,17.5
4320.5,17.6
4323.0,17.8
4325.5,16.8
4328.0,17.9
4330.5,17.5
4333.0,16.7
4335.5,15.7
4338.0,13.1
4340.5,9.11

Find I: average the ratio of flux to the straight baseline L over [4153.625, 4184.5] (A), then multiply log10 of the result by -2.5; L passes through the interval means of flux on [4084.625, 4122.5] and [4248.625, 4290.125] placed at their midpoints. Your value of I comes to -0.071 mag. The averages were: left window 16.7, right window 17.9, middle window 18.3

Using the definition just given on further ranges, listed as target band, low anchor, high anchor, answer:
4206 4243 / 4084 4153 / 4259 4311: -0.03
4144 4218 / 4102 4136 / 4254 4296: -0.04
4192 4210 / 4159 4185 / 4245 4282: 0.01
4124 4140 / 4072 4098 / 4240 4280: -0.03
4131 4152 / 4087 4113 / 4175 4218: -0.09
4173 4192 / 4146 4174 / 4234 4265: 0.01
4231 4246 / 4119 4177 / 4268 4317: -0.01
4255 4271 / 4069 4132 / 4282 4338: -0.05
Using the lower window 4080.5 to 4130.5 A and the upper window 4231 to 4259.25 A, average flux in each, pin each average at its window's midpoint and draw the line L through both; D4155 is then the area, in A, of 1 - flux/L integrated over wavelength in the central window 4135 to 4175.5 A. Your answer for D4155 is -2.2 A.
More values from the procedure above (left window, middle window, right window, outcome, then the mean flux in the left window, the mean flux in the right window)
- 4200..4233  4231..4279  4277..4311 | -0.5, 18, 17.5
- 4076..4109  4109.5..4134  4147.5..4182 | -1.2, 16.6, 18.4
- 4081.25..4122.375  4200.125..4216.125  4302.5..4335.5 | -1.0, 16.9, 17.3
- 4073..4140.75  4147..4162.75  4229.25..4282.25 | -0.7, 17.4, 18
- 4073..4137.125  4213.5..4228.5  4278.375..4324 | -0.3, 17.4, 17.5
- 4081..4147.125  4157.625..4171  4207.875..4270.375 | -0.6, 17.4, 18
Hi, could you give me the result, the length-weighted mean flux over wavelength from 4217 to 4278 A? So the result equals 17.9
